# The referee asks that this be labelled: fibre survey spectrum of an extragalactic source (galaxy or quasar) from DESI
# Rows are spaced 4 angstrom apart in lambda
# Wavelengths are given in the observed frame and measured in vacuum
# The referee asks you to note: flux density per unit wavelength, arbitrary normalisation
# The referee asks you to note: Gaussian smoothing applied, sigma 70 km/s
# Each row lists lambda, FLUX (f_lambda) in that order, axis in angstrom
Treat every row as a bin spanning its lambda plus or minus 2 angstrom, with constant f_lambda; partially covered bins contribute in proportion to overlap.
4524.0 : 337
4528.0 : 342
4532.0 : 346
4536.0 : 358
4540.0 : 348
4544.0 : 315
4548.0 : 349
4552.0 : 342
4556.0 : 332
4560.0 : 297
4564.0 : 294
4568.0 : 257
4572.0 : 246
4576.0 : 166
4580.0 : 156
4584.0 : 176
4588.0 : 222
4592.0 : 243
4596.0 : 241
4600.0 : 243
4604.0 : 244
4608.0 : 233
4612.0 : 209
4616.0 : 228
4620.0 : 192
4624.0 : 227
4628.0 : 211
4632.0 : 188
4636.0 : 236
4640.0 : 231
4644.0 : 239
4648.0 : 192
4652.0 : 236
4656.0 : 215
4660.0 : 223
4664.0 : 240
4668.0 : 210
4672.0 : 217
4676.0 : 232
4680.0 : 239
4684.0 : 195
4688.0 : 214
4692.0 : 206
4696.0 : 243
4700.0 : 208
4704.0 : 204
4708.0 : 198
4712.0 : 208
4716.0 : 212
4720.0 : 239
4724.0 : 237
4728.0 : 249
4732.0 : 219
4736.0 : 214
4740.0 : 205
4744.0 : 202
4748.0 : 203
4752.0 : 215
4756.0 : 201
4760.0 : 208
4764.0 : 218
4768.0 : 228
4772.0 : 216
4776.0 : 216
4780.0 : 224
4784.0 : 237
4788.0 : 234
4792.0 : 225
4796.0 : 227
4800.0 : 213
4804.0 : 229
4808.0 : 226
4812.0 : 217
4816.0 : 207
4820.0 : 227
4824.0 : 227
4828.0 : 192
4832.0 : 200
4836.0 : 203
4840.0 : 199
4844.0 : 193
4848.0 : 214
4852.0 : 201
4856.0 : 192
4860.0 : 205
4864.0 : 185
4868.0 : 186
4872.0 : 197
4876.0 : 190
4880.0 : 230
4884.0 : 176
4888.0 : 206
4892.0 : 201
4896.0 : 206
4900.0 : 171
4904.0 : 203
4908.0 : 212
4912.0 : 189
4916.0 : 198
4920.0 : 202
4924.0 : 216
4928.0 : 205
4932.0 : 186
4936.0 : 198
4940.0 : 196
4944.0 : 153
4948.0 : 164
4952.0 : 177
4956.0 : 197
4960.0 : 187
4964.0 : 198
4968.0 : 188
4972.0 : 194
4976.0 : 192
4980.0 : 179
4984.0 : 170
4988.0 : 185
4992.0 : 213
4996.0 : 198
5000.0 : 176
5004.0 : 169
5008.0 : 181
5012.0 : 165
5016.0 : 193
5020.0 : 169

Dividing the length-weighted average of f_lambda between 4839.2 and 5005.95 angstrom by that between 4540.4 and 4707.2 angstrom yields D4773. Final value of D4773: 0.82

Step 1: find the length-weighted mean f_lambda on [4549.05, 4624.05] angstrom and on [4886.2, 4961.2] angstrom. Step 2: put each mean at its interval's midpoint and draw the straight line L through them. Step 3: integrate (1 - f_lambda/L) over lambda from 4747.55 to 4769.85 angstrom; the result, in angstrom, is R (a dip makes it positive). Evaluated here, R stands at 0.4 angstrom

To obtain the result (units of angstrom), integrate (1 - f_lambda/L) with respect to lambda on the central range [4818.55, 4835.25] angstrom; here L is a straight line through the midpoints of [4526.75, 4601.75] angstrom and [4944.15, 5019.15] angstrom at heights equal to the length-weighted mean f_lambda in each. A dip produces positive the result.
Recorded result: 0.6 angstrom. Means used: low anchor 277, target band 210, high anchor 184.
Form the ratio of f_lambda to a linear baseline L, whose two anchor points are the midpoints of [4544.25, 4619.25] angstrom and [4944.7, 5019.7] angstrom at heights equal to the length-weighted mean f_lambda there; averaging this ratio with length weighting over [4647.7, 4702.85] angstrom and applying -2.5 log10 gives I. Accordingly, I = 0.07 mag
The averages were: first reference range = 249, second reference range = 184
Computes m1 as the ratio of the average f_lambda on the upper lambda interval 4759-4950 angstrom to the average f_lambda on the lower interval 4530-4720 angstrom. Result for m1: 0.9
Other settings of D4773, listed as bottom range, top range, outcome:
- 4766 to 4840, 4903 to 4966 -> 0.88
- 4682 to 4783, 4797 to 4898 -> 0.95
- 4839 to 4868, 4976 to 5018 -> 0.93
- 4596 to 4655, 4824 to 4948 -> 0.88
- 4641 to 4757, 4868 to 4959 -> 0.89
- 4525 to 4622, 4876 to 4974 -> 0.73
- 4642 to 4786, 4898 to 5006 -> 0.87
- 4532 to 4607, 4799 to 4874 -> 0.76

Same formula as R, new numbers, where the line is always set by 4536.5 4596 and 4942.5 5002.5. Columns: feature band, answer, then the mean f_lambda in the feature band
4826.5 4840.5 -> 1.0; 199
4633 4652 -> 2.2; 224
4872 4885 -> 0.3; 200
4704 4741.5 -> 2.7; 219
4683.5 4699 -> 1.7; 216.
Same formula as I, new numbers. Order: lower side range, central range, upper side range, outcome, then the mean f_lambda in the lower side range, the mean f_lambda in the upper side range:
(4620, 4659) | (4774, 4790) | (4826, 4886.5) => -0.12 mag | 218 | 198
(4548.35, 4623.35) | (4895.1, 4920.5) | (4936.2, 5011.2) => -0.01 mag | 242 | 184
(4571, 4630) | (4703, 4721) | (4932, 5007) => -0.03 mag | 215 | 185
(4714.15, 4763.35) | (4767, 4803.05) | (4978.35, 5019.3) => -0.07 mag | 217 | 182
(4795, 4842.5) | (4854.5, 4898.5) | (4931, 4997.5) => 0.03 mag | 213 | 187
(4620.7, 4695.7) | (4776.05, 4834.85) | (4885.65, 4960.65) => -0.08 mag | 220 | 193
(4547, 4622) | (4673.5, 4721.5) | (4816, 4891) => 0.05 mag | 244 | 201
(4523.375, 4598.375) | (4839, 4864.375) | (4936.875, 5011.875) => 0.07 mag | 281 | 184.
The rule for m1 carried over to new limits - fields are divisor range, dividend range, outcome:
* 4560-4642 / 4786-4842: 0.97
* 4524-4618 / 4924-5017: 0.69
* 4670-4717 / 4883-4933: 0.92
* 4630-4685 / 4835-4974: 0.88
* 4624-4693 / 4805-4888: 0.93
